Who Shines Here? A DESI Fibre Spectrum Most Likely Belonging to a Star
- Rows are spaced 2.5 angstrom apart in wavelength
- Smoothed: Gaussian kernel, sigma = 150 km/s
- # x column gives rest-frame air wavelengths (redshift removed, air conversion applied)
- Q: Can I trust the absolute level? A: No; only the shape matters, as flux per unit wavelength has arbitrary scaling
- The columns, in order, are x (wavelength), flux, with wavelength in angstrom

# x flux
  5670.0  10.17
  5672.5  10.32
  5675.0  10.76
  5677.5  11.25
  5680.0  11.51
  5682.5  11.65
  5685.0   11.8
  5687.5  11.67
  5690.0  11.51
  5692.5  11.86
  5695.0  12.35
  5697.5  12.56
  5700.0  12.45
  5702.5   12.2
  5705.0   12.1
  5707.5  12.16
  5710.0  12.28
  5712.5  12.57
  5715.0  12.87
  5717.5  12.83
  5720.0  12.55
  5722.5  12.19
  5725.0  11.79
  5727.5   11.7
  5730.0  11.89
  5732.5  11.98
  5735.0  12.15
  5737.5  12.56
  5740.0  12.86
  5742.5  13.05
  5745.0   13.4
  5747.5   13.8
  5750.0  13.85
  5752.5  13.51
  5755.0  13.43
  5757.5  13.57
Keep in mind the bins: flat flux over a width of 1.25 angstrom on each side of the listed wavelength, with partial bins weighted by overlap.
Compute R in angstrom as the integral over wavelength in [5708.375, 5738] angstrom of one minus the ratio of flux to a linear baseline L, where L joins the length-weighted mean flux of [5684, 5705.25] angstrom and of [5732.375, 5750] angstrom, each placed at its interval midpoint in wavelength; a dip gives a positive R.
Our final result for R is 0.8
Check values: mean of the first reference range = 12.1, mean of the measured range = 12.3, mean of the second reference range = 13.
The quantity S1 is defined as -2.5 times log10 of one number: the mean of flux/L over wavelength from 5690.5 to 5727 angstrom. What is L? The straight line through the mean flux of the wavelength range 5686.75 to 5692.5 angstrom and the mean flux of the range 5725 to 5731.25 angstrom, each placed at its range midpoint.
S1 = -0.05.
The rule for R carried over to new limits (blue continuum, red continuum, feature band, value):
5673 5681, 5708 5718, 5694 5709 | -0.2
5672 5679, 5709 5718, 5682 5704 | -0.7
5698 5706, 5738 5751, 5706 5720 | 0.0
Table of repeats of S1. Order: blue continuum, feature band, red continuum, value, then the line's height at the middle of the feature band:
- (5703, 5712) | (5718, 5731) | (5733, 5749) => 0.04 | 12.6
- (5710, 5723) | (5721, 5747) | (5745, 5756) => 0.06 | 13.1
